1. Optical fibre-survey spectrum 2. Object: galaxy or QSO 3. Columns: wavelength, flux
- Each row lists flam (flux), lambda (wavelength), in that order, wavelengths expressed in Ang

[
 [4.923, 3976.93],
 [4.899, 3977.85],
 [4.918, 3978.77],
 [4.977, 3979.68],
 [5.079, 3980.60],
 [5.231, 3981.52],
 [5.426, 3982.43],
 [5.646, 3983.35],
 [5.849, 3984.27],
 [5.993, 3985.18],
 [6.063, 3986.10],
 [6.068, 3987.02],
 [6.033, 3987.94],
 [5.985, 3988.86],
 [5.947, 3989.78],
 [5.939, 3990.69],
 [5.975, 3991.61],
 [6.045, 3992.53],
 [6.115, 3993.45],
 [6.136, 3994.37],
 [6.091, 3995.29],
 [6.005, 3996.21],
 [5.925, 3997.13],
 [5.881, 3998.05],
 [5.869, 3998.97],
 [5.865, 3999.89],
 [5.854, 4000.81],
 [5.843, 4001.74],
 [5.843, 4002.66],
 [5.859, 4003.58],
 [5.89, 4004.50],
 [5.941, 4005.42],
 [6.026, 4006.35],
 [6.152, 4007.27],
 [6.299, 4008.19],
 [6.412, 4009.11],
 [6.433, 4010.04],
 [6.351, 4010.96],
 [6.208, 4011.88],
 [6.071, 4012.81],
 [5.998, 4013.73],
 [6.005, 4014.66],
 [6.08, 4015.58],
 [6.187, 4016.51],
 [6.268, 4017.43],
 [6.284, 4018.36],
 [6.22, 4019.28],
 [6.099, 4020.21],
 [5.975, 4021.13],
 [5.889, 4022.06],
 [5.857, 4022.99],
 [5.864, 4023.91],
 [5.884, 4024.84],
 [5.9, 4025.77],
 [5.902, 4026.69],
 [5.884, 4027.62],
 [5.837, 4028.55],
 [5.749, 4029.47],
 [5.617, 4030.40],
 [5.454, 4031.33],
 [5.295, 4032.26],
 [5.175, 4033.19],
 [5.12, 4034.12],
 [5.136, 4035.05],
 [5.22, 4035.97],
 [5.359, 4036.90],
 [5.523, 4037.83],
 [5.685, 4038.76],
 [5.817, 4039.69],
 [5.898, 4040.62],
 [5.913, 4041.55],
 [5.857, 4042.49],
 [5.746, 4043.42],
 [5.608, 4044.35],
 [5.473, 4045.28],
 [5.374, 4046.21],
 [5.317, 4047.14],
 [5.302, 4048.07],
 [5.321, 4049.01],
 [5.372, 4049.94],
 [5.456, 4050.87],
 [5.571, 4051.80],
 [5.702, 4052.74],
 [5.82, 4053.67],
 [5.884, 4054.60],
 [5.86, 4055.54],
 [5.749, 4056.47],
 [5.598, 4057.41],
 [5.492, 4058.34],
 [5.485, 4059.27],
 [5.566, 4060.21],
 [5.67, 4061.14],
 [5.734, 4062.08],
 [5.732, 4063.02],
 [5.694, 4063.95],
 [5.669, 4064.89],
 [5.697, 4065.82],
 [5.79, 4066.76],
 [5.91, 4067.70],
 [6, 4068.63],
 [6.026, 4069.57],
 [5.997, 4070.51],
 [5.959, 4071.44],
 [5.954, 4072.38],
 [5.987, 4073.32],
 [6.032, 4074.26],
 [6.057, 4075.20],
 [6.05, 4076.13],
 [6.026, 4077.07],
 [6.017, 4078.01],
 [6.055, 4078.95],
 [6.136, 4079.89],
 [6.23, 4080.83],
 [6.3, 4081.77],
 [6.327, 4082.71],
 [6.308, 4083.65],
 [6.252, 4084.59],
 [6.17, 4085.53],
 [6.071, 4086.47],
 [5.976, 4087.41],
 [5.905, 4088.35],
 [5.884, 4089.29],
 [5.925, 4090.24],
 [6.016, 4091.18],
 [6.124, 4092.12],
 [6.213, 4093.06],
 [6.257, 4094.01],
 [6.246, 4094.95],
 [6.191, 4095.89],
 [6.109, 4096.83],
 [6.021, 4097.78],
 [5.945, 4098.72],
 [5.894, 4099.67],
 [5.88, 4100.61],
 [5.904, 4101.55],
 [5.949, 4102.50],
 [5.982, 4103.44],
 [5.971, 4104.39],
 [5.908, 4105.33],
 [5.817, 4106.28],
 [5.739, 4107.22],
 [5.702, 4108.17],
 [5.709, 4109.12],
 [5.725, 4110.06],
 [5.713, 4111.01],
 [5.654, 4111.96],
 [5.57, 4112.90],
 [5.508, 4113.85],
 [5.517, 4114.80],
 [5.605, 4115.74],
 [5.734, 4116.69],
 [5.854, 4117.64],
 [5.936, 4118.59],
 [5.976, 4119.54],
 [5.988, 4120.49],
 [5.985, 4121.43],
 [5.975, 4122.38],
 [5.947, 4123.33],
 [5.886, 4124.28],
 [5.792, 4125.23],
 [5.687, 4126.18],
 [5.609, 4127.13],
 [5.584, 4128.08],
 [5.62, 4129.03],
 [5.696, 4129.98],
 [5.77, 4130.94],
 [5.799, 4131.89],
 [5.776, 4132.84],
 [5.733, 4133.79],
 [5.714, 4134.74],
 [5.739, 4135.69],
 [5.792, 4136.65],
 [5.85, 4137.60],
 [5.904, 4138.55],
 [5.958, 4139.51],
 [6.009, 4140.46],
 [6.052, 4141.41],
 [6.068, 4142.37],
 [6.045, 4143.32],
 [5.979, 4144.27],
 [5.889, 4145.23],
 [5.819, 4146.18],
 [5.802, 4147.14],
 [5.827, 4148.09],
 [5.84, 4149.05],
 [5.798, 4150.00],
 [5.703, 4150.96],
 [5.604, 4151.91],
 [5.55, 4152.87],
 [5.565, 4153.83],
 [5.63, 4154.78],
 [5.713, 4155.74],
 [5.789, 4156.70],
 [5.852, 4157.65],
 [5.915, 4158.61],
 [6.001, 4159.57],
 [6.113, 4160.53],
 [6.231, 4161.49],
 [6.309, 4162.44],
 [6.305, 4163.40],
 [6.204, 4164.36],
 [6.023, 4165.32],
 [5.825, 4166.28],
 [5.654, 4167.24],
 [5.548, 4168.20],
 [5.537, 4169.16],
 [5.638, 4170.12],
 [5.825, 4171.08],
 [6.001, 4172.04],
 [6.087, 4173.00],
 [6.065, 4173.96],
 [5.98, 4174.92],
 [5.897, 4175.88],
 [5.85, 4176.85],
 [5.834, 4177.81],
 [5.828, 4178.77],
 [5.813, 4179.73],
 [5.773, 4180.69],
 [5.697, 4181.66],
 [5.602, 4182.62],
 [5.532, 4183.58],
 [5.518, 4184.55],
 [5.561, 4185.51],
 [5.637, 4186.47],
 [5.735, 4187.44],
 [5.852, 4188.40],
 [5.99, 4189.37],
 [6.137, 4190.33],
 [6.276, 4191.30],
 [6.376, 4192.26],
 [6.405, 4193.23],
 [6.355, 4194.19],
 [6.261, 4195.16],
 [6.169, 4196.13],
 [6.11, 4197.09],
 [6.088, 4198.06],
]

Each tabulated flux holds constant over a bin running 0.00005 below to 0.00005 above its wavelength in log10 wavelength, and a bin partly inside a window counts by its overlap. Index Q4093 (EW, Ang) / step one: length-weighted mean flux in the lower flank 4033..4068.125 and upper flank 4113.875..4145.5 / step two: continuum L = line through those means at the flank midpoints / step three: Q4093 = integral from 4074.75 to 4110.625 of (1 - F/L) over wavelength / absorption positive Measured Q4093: -1.9 Ang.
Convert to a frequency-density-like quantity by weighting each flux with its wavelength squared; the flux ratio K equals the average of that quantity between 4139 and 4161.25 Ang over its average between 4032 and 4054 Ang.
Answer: 1.12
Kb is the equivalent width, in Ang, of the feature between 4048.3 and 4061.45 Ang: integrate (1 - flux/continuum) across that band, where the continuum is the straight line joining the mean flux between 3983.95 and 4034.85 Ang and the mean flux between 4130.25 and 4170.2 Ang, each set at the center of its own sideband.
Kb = 0.70 Ang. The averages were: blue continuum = 5.95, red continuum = 5.85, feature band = 5.6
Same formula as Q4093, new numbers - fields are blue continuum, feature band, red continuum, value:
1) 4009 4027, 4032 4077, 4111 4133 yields 2.3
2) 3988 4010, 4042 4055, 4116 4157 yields 0.8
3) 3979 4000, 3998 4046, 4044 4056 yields -1.5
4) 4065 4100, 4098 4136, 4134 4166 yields 1.2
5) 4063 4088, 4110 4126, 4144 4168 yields 0.4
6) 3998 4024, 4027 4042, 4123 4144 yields 1.2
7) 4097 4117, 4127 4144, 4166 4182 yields -0.1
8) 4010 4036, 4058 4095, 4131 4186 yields -0.7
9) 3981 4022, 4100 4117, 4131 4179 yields 0.4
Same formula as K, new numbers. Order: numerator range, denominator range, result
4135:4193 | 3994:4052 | 1.08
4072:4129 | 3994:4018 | 1.03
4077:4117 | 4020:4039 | 1.09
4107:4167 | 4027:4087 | 1.05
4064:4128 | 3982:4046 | 1.05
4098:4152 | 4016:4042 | 1.06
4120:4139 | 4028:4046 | 1.09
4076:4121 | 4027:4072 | 1.08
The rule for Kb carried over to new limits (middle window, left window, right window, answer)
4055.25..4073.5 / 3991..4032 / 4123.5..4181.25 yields 0.51 Ang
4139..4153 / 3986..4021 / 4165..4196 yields 0.11 Ang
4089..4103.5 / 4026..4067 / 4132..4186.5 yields -0.85 Ang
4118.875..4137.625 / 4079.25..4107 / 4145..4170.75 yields 0.46 Ang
